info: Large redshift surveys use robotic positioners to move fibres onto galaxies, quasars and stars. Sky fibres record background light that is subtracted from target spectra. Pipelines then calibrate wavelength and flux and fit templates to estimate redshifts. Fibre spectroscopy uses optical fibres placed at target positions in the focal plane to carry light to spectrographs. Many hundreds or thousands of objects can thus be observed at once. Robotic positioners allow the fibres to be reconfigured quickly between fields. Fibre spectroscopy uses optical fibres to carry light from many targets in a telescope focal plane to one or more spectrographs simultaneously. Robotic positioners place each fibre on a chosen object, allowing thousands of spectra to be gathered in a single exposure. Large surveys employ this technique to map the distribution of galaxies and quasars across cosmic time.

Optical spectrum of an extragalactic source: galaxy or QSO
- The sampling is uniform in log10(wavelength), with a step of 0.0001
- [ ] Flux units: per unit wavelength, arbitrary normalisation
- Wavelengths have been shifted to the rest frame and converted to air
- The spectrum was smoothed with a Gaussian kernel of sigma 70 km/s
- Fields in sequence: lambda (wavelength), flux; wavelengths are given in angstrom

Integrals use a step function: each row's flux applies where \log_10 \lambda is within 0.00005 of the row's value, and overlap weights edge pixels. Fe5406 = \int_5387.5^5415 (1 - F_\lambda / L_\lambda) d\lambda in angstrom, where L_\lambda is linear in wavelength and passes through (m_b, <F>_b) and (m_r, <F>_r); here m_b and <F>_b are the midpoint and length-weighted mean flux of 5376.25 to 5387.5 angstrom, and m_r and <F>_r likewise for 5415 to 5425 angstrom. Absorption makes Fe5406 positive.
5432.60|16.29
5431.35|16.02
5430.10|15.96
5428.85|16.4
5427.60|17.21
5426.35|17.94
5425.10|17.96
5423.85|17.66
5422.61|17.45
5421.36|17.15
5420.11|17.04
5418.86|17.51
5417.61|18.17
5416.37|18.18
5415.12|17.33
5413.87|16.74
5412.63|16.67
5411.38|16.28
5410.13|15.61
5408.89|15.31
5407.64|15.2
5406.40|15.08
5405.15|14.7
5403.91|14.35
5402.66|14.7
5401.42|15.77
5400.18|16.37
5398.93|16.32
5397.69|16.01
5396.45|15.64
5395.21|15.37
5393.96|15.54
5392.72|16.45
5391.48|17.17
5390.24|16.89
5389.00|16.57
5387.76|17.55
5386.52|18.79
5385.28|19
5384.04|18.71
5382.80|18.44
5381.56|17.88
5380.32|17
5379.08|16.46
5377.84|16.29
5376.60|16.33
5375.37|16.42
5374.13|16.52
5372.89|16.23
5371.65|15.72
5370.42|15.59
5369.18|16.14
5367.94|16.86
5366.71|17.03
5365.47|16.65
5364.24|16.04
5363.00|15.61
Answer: 2.7 angstrom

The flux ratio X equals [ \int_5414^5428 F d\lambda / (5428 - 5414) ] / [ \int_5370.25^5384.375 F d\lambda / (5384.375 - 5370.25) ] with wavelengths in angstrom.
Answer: 1.05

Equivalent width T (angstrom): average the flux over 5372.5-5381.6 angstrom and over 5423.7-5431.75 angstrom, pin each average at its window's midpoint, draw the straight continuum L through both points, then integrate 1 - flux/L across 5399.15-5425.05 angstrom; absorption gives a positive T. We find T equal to 0.7 angstrom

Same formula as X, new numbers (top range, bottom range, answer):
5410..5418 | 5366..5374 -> 1.05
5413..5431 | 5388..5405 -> 1.09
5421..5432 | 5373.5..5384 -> 1.00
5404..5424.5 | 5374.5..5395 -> 0.97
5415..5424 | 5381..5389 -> 0.96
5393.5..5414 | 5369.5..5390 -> 0.91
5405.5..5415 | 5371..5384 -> 0.94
